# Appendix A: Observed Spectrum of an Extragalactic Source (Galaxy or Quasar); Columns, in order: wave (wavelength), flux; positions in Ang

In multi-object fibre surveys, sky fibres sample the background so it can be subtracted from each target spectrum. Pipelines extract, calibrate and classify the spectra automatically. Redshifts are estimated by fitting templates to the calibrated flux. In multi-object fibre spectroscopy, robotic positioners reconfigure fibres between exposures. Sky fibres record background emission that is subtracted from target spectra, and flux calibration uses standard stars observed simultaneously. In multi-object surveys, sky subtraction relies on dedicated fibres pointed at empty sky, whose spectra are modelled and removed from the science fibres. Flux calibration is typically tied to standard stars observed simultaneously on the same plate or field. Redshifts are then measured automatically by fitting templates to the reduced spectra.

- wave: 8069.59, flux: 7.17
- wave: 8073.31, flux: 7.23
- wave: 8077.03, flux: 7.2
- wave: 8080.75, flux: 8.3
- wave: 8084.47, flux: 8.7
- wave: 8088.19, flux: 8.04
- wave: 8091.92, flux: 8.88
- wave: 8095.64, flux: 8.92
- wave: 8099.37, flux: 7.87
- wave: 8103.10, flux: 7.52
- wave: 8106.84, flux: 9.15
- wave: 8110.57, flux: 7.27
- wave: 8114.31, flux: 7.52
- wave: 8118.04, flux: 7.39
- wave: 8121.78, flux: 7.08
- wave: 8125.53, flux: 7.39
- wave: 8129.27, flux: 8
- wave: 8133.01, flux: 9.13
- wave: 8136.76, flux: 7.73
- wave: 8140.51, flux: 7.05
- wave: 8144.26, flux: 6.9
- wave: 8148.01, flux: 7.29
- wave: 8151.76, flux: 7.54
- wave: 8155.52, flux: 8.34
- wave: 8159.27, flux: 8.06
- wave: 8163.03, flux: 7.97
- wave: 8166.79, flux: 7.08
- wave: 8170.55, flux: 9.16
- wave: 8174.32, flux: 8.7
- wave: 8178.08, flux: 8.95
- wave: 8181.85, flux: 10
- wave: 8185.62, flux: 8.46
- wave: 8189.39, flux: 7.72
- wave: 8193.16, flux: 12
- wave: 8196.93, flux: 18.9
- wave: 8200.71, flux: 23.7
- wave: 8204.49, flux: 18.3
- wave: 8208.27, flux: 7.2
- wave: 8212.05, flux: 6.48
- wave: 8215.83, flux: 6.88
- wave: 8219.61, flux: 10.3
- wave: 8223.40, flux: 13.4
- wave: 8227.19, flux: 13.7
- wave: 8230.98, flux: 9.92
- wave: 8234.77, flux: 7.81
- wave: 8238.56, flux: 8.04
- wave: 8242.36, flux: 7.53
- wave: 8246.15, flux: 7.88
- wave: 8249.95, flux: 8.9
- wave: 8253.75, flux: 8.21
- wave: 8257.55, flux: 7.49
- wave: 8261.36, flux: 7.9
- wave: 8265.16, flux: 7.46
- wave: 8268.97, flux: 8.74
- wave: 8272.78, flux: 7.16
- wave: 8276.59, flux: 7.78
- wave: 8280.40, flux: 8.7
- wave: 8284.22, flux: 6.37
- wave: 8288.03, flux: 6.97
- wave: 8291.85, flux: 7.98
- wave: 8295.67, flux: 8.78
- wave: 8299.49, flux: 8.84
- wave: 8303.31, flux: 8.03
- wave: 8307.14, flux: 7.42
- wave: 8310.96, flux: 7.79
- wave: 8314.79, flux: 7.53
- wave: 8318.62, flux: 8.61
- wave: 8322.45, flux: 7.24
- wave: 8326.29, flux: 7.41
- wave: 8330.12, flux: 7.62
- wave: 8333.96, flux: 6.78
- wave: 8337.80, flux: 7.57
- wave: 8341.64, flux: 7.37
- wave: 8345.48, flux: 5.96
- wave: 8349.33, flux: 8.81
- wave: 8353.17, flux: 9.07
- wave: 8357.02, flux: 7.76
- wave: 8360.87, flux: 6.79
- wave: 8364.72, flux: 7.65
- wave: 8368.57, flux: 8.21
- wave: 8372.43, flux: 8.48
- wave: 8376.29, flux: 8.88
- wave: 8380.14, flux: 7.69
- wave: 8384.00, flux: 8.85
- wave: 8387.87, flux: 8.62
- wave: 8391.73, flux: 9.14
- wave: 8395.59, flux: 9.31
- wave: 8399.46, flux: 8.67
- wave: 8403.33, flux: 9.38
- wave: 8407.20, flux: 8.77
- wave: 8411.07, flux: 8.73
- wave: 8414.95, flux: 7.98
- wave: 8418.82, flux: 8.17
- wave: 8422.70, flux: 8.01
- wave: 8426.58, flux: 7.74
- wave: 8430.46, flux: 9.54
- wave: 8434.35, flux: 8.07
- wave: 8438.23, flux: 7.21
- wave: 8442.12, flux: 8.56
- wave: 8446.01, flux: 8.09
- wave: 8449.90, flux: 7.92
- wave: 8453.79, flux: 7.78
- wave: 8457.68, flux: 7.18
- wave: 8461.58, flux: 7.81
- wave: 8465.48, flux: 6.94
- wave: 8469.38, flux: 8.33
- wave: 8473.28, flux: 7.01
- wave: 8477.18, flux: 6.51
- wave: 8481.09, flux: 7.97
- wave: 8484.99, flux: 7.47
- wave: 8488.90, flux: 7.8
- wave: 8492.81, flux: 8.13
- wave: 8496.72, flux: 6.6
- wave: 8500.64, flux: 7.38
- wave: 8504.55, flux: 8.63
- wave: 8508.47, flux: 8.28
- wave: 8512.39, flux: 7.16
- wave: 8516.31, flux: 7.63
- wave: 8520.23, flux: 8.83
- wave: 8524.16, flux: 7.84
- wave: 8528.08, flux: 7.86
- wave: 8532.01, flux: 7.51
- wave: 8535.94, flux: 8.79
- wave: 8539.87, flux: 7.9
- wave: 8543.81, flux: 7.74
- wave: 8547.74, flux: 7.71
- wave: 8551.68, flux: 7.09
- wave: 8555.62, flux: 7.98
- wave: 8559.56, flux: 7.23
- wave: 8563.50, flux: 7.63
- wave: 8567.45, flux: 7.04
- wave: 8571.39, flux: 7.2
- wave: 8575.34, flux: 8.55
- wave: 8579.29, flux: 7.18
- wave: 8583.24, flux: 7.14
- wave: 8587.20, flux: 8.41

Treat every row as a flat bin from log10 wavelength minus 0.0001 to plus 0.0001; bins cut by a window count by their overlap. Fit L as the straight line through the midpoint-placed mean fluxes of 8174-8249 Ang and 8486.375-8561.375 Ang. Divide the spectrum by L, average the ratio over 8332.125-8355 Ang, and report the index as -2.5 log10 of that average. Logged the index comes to 0.25 mag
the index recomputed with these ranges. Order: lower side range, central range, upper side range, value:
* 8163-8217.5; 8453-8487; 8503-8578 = 0.14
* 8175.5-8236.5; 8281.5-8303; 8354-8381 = 0.22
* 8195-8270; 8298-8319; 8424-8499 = 0.19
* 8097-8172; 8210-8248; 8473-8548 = -0.18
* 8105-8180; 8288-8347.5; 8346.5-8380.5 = 0.06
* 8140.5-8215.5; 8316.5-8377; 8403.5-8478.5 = 0.13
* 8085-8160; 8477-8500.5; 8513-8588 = 0.04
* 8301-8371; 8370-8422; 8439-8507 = -0.13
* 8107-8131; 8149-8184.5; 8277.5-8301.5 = -0.10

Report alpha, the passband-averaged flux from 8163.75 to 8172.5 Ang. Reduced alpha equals 8.1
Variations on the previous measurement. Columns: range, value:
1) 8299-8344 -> 7.63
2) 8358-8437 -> 8.42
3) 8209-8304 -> 8.44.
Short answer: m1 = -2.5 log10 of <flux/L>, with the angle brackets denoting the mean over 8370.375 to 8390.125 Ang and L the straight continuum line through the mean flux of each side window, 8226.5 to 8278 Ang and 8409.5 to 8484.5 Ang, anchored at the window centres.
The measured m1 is -0.06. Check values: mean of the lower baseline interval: 8.35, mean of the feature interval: 8.51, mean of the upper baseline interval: 7.86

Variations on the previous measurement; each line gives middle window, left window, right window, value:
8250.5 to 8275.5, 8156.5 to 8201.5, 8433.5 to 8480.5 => 0.220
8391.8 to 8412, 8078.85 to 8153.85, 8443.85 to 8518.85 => -0.172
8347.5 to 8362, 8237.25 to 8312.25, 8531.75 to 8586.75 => -0.047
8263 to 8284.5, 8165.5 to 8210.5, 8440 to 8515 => 0.323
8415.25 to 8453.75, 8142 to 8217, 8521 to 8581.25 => 0.040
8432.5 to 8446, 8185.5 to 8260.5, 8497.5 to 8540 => 0.092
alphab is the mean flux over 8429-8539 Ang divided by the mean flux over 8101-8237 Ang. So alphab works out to 0.83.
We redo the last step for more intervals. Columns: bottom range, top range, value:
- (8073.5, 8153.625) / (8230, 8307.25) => 1.02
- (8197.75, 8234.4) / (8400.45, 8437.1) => 0.69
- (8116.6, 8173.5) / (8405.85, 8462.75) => 1.04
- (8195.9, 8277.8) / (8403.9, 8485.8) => 0.79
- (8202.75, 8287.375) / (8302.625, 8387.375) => 0.88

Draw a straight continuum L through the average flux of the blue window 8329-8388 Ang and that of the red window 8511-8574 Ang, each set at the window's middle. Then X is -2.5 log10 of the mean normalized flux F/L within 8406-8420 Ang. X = -0.079 mag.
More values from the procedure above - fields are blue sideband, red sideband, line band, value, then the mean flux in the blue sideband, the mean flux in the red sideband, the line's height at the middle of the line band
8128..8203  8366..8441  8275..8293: 0.204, 9.7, 8.49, 9.1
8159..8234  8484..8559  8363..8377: 0.120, 10.9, 7.8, 9.23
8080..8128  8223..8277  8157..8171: 0.042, 7.99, 8.69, 8.28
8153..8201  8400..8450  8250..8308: 0.195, 10.2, 8.34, 9.45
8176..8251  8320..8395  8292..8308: 0.099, 10.8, 7.92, 9.08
